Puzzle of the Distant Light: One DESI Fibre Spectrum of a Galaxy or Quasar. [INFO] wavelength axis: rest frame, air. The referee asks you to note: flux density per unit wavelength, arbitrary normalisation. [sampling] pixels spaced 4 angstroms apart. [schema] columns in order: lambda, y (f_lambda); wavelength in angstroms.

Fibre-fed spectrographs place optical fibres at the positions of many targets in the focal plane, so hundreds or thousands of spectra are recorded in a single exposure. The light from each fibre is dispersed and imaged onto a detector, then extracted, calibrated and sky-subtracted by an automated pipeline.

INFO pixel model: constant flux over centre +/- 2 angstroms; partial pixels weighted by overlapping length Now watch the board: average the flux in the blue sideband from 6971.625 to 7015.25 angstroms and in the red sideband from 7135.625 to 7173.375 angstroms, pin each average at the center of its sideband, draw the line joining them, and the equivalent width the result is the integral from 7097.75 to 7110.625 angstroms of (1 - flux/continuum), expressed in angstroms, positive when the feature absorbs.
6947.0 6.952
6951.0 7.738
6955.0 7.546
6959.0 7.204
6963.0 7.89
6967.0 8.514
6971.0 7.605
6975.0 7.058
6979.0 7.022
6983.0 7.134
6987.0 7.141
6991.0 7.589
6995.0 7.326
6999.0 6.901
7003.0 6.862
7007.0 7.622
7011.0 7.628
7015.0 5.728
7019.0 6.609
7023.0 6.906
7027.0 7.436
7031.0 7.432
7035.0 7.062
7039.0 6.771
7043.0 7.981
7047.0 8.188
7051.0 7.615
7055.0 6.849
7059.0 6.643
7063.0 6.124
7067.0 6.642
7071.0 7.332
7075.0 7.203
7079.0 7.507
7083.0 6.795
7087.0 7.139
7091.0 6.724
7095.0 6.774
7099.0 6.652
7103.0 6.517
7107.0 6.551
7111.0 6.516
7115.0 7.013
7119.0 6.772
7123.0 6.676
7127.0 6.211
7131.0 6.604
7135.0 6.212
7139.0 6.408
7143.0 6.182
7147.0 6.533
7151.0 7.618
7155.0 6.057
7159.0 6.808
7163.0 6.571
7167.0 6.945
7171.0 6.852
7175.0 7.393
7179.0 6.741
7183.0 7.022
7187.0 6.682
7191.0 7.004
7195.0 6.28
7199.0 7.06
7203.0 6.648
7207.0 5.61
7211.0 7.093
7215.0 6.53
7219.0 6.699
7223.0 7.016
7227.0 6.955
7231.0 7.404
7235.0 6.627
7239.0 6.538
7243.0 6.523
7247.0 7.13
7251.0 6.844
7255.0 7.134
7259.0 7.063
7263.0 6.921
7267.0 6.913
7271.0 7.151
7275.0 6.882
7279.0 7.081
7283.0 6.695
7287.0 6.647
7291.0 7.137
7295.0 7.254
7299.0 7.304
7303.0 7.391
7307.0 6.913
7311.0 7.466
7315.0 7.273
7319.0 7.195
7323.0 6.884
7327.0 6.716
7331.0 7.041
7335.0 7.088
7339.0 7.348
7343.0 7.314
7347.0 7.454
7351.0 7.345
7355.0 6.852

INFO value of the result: 0.5 angstroms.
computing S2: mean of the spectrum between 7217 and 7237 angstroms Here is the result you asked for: 6.94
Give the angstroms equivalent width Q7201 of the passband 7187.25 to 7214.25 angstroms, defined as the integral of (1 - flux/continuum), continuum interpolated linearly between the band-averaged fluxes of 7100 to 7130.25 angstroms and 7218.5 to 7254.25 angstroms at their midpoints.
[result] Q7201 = 0.72 angstroms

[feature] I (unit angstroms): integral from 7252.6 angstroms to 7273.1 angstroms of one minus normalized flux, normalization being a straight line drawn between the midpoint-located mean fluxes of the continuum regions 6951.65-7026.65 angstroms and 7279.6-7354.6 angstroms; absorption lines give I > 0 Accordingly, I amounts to 0.3 angstroms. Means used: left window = 7.25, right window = 7.13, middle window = 7.03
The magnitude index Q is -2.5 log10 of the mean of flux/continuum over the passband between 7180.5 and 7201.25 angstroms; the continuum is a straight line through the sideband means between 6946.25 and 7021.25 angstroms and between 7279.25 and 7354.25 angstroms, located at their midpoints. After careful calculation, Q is 0.06 mag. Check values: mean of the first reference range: 7.27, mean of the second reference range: 7.13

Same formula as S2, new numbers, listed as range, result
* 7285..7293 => 6.89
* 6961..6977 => 7.77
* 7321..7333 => 6.88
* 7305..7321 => 7.21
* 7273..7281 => 6.98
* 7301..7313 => 7.26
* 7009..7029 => 6.86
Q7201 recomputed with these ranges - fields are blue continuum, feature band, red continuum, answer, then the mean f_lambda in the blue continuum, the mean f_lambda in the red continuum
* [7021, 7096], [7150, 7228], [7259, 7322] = 3.6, 7.12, 7.08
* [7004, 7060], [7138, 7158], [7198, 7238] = 1.0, 7.18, 6.75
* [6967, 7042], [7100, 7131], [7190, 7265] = 1.6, 7.15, 6.79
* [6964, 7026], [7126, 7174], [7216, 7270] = 2.8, 7.19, 6.9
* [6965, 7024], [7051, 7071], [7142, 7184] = 0.8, 7.18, 6.8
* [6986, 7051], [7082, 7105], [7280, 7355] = 1.4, 7.21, 7.13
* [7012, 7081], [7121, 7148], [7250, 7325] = 2.6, 7.07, 7.06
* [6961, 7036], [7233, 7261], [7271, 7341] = 1.1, 7.24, 7.08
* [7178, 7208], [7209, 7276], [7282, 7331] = -0.6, 6.66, 7.08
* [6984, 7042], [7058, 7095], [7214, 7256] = 0.6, 7.09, 6.86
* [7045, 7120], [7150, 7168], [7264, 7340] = 0.6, 6.93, 7.07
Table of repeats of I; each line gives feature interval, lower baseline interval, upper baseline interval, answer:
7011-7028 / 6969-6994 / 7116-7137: 0.8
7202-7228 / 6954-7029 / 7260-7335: 1.7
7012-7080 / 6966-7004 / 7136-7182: 0.3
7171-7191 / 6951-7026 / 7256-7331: 0.5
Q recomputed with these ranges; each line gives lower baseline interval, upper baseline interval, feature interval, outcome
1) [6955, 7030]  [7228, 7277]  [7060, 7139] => 0.06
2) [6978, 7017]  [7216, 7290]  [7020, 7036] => -0.02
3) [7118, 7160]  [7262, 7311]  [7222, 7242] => 0.00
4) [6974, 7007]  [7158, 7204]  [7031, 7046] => -0.04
